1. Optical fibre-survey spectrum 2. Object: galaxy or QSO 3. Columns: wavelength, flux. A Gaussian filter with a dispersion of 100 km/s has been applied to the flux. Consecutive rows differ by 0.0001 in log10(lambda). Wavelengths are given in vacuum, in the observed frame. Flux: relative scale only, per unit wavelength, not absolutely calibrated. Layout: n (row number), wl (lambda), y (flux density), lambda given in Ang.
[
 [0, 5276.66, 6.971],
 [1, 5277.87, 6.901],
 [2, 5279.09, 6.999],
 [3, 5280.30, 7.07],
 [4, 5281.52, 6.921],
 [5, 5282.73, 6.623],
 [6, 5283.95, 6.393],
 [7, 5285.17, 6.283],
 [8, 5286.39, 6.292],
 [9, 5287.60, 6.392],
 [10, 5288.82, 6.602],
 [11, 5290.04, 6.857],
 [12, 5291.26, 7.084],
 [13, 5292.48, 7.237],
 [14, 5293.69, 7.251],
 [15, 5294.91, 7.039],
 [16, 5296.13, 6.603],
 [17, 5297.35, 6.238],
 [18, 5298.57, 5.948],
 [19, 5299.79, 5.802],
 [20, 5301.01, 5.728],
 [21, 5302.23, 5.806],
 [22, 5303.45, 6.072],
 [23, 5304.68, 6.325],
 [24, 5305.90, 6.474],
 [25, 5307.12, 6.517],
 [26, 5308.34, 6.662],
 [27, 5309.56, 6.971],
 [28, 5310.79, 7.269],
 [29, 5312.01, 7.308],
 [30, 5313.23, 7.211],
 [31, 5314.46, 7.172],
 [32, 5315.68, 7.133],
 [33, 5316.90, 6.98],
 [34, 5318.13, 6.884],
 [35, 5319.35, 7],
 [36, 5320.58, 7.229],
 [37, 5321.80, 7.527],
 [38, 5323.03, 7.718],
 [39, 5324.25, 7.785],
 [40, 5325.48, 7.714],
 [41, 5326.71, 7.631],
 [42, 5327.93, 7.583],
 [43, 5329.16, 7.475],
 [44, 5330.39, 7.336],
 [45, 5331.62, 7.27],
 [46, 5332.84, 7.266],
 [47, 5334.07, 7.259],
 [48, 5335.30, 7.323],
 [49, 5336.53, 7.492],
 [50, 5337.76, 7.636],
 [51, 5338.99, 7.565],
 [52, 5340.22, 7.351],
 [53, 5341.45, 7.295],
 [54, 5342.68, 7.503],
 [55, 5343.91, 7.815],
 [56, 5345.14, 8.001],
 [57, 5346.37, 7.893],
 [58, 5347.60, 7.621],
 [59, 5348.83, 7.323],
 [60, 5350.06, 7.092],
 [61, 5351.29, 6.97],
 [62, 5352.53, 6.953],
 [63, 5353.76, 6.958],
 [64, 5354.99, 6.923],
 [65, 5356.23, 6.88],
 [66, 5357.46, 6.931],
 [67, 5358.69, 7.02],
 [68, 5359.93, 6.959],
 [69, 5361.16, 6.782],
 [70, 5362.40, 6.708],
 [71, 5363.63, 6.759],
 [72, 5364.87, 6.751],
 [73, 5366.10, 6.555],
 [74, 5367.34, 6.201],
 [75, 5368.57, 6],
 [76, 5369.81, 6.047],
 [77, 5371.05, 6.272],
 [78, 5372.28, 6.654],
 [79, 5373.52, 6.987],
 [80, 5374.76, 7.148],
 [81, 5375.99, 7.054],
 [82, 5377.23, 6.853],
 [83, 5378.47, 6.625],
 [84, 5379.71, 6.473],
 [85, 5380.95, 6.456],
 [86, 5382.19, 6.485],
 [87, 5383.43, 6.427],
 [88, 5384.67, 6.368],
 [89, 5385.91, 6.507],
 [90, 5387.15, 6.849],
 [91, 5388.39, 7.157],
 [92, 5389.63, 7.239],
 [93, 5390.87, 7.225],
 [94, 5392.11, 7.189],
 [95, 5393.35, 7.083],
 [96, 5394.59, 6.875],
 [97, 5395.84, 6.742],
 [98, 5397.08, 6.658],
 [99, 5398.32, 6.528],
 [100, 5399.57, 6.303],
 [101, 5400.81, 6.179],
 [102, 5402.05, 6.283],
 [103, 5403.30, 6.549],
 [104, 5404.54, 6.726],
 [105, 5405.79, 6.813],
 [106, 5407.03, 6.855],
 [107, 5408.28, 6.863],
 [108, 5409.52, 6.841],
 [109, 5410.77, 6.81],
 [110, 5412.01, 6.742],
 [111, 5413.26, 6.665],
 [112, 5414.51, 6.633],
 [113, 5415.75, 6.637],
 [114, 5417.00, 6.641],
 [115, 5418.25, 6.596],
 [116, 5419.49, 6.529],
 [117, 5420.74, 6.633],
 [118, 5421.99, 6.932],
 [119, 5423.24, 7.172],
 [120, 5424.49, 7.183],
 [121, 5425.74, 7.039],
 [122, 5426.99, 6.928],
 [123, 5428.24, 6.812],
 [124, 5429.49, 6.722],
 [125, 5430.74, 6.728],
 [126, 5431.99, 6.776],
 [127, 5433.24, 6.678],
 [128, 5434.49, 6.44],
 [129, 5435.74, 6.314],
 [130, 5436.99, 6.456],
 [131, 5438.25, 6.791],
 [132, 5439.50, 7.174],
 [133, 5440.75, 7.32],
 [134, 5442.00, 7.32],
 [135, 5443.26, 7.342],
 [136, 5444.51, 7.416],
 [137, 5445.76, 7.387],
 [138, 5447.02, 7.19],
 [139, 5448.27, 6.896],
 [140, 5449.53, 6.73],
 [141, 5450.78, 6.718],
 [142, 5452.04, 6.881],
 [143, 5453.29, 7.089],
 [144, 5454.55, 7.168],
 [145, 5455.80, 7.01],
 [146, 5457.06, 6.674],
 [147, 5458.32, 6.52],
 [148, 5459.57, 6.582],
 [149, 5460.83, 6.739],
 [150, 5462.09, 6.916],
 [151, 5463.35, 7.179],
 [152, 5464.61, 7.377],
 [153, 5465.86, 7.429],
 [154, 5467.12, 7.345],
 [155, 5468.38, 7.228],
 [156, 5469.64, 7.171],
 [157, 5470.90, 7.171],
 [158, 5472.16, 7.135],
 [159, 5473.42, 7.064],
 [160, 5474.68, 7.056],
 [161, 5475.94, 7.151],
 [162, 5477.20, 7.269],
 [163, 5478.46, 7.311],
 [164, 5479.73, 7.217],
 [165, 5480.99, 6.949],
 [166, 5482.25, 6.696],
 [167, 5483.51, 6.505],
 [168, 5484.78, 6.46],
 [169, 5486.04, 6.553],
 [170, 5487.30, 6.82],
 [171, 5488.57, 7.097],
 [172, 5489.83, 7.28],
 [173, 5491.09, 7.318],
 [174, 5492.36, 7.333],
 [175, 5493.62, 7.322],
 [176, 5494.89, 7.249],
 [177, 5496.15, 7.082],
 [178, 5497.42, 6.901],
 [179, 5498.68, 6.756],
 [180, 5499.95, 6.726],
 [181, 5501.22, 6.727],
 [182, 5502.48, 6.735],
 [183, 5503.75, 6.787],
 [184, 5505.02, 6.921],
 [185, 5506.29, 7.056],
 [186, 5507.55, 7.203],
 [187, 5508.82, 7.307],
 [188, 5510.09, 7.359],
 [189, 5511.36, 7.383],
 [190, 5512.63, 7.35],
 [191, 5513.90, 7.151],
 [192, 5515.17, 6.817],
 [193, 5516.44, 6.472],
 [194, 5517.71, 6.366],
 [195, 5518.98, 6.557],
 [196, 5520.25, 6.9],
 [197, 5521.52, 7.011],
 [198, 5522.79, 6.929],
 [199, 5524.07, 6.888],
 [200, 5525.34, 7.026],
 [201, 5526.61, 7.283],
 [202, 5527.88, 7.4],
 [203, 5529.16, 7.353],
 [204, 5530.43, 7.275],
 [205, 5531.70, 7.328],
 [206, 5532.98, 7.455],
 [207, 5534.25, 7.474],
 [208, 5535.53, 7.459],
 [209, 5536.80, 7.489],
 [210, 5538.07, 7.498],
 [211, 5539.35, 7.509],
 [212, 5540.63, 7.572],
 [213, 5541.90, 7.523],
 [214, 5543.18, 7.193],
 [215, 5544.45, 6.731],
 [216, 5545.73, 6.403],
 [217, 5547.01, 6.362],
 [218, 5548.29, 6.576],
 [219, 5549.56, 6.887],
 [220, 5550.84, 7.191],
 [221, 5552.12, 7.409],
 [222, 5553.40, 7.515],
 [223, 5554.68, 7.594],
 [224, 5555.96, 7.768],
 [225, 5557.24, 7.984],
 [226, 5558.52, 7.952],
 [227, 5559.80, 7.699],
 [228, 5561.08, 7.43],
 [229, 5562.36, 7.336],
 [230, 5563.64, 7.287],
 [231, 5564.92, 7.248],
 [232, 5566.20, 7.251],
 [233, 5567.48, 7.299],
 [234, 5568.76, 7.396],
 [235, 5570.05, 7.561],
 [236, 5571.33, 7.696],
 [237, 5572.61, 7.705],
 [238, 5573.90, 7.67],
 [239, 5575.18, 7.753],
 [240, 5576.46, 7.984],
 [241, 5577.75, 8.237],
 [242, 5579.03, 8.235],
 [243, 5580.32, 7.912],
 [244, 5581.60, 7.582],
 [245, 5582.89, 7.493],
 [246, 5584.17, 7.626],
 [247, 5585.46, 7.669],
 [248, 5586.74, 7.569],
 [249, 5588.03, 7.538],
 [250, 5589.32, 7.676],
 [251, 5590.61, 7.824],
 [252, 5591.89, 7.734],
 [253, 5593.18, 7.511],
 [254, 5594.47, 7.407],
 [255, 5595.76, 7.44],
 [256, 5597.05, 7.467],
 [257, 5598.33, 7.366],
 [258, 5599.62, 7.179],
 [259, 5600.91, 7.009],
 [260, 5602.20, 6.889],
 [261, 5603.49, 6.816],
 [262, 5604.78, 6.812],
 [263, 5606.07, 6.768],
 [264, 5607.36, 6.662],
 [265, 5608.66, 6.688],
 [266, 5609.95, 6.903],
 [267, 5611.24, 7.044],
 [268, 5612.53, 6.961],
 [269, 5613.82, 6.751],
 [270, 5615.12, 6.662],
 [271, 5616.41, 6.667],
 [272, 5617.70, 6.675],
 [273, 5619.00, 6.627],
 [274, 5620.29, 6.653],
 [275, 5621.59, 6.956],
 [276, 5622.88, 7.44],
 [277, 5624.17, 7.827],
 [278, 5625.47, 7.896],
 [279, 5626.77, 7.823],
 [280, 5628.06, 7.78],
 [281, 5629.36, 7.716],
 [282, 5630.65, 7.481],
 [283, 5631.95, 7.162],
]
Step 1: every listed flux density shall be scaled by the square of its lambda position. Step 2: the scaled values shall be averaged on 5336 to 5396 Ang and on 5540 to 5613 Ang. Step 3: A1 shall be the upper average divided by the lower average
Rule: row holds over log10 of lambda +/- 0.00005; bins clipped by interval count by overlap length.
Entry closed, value 1.1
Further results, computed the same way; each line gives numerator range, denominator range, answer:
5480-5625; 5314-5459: 1.10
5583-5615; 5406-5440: 1.14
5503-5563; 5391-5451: 1.10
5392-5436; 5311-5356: 0.94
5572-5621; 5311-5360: 1.09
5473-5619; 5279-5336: 1.14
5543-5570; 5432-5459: 1.09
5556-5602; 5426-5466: 1.15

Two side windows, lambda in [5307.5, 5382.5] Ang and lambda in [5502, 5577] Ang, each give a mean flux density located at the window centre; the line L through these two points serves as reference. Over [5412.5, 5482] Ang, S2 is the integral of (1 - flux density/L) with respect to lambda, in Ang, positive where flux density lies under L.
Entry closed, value 2.2 Ang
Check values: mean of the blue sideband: 7.09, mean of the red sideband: 7.25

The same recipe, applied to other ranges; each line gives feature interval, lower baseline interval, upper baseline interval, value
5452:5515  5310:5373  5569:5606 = 2.9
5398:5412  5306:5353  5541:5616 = 1.4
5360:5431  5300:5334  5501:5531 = 3.1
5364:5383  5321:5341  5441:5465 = 1.9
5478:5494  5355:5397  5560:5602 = 0.4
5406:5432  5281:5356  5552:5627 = 1.3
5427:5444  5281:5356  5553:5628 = 0.8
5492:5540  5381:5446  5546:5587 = 1.2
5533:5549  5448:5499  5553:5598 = 0.6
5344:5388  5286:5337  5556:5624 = 1.2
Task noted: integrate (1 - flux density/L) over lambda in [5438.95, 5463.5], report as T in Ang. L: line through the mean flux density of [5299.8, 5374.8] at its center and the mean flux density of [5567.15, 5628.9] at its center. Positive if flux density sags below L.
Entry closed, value 0.6 Ang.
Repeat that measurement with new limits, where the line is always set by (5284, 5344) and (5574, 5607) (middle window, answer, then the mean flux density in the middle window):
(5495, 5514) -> 0.8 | 7.03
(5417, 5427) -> 0.5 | 6.86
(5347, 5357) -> 0.0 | 7.09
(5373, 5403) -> 1.6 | 6.73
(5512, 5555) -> 1.6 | 7.11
